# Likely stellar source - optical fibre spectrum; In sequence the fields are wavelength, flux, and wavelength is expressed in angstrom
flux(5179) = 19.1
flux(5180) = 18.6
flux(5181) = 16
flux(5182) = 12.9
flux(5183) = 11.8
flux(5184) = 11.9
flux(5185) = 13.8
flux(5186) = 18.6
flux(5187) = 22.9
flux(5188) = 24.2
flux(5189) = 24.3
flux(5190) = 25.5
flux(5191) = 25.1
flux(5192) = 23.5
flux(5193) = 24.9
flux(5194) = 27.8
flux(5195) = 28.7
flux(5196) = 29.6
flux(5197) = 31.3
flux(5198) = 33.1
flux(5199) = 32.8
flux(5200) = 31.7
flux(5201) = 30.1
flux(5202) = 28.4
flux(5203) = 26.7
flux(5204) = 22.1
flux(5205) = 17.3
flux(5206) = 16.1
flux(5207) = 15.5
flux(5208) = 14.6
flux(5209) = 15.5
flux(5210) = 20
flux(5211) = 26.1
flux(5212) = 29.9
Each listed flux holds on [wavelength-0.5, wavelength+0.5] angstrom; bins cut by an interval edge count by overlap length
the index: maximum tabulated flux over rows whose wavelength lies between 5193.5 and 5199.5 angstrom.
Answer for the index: 33.1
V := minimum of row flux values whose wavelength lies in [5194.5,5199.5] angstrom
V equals 28.7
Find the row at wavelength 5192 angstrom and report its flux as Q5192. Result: 23.5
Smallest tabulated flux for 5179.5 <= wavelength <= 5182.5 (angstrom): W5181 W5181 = 12.9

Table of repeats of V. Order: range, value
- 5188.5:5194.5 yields 23.5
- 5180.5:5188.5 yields 11.8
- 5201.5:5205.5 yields 17.3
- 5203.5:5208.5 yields 14.6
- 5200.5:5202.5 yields 28.4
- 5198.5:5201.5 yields 30.1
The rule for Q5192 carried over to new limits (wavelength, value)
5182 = 12.9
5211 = 26.1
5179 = 19.1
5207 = 15.5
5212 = 29.9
